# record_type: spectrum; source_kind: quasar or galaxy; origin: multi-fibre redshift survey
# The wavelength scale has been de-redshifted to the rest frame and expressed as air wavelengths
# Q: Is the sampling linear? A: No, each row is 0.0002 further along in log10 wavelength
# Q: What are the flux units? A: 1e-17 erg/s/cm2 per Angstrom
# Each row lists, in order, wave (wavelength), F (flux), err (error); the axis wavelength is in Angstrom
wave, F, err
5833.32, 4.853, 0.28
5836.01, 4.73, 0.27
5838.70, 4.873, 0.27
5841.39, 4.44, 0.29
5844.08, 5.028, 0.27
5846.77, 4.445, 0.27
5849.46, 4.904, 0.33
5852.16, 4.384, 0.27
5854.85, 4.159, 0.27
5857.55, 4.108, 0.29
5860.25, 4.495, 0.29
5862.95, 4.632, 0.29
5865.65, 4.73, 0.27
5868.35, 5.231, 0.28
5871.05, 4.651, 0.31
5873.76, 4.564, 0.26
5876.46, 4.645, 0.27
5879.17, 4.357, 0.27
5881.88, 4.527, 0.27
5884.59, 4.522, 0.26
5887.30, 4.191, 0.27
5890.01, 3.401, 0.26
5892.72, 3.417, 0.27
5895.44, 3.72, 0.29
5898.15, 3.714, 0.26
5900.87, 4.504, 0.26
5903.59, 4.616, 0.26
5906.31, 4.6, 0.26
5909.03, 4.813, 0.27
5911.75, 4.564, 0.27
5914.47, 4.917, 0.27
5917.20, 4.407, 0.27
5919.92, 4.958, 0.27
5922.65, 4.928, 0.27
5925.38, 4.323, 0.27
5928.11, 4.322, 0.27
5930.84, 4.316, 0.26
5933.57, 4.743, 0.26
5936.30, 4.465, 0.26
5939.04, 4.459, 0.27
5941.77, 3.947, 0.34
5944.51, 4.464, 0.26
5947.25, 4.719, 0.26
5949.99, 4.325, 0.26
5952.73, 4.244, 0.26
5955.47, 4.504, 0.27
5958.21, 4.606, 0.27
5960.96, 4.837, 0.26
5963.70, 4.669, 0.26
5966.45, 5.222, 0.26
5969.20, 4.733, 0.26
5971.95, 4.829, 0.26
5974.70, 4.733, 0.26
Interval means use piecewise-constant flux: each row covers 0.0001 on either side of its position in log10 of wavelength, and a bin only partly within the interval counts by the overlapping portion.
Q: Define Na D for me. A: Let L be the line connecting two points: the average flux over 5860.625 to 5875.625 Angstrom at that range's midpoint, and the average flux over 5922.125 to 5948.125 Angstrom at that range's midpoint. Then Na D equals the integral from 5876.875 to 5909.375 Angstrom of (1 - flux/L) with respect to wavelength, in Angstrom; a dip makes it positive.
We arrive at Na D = 3.1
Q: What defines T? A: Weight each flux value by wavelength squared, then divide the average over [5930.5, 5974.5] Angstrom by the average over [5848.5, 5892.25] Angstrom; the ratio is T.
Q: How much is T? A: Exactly 1.06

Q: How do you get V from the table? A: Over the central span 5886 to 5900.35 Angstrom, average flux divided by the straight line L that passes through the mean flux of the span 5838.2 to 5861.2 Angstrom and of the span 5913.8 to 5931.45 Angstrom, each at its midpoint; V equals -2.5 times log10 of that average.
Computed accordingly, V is 0.22 mag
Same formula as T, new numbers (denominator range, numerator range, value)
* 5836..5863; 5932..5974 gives 1.04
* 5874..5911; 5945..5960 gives 1.08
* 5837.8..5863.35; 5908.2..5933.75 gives 1.04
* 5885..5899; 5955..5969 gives 1.31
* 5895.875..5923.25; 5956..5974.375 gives 1.07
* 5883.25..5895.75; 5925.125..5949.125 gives 1.16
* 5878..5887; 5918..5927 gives 1.07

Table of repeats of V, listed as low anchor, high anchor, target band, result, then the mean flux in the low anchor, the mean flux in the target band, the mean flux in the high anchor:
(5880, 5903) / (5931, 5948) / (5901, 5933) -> -0.09 mag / 4.03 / 4.61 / 4.45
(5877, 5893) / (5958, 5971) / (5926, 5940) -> 0.03 mag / 4.14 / 4.45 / 4.83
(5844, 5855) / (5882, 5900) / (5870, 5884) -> -0.10 mag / 4.58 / 4.54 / 3.89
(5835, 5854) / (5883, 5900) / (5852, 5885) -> -0.07 mag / 4.67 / 4.55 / 3.86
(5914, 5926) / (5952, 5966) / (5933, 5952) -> 0.06 mag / 4.71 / 4.43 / 4.63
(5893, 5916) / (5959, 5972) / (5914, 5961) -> 0.03 mag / 4.38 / 4.51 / 4.85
